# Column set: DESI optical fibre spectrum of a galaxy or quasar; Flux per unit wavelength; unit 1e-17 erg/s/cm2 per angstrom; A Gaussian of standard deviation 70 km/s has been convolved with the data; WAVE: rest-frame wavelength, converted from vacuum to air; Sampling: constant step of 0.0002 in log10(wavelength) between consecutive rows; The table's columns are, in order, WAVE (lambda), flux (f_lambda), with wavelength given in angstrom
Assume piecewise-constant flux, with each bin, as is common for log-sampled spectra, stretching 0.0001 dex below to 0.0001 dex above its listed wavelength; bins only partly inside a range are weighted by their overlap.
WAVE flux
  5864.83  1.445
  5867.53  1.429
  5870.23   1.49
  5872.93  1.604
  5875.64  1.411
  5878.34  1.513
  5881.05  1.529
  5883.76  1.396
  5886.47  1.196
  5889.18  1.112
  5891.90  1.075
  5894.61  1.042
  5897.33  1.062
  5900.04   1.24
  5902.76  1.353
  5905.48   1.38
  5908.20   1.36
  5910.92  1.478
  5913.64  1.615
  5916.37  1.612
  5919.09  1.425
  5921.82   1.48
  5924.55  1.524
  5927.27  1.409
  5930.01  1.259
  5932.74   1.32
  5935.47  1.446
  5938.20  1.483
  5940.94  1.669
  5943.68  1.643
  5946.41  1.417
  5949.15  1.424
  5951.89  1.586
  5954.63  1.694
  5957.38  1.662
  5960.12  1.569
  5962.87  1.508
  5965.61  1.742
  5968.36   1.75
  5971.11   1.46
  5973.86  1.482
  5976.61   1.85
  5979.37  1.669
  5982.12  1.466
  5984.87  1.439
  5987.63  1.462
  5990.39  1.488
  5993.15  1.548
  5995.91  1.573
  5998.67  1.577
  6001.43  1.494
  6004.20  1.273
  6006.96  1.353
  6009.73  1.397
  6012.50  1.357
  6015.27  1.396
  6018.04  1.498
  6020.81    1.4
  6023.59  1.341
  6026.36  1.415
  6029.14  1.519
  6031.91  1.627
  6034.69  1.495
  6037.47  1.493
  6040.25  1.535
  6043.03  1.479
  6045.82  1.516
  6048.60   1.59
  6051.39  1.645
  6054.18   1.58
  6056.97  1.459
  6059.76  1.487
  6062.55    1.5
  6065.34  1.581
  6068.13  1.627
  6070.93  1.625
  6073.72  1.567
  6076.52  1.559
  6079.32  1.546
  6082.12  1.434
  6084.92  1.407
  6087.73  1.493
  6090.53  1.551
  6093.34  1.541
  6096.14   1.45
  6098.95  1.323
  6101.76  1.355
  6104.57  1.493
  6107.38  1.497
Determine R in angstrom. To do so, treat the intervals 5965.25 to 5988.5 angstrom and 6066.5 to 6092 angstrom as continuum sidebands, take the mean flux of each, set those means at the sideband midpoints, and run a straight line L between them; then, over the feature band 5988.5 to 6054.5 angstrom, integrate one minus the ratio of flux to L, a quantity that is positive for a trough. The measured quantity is 3.5 angstrom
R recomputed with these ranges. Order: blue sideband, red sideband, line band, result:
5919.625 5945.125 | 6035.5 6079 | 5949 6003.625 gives -2.71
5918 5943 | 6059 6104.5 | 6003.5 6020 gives 1.06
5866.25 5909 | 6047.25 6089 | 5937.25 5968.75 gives -4.27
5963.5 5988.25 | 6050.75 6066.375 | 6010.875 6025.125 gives 1.51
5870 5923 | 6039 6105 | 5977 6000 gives -1.56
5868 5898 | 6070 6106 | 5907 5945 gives -3.51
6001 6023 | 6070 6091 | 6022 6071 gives -2.38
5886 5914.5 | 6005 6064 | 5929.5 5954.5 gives -3.03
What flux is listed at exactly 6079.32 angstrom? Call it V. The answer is 1.546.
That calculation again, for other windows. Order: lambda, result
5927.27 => 1.409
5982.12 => 1.466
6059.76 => 1.487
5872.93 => 1.604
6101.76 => 1.355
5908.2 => 1.36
